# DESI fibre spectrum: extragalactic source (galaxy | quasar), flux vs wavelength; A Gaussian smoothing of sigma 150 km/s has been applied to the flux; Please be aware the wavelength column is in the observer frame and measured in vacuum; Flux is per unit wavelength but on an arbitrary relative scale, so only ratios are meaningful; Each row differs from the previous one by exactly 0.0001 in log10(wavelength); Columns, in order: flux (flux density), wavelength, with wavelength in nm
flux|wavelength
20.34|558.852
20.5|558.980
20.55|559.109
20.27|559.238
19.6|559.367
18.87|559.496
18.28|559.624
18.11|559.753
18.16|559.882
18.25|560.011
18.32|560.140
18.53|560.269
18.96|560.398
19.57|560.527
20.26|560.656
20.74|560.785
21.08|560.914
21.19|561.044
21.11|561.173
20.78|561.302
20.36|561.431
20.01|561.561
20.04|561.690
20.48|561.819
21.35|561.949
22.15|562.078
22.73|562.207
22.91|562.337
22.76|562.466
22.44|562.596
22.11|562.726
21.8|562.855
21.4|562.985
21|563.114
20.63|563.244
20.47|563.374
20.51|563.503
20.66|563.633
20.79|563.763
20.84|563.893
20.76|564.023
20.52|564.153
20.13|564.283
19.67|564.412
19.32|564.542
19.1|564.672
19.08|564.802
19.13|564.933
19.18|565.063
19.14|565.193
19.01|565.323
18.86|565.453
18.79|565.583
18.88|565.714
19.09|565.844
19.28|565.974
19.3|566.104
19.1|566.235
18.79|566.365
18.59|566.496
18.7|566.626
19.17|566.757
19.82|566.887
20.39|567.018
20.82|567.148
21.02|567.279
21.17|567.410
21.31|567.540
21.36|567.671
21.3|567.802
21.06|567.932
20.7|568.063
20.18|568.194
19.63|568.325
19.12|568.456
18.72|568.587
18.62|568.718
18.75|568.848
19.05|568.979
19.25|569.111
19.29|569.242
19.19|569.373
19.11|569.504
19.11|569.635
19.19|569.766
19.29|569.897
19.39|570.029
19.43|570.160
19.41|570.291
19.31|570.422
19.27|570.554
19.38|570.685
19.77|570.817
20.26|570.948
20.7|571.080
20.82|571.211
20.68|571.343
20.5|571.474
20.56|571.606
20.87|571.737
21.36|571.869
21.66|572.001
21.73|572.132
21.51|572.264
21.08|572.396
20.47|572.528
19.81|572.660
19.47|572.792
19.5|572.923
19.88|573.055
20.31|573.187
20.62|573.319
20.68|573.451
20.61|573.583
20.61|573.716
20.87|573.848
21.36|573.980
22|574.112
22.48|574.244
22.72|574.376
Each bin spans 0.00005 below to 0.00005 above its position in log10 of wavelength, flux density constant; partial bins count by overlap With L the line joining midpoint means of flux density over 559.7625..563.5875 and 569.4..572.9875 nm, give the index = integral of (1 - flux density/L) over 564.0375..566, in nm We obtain 0.11 nm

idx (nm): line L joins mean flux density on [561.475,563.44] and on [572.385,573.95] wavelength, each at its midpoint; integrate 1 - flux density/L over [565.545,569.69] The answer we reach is 0.25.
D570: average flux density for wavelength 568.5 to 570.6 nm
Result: 19.1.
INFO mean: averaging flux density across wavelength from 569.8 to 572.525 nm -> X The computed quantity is 20.3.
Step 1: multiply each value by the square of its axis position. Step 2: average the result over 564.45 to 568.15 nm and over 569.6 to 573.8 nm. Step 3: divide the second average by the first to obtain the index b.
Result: 1.05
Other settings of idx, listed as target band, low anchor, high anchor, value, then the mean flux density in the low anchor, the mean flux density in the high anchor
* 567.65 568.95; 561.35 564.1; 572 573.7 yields 0.06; 21.2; 20.5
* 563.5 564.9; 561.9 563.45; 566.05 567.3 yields 0.06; 21.8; 19.5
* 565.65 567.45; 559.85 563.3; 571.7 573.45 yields 0.10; 20.7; 20.6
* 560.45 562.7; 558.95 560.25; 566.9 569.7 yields -0.23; 19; 20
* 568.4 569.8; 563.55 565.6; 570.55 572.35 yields 0.09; 19.7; 20.7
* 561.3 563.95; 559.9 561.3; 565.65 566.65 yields -0.24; 19.8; 19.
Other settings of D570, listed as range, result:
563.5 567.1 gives 19.5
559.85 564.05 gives 20.7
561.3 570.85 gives 20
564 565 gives 19.7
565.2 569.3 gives 19.6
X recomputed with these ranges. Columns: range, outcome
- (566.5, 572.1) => 20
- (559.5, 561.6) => 19.6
